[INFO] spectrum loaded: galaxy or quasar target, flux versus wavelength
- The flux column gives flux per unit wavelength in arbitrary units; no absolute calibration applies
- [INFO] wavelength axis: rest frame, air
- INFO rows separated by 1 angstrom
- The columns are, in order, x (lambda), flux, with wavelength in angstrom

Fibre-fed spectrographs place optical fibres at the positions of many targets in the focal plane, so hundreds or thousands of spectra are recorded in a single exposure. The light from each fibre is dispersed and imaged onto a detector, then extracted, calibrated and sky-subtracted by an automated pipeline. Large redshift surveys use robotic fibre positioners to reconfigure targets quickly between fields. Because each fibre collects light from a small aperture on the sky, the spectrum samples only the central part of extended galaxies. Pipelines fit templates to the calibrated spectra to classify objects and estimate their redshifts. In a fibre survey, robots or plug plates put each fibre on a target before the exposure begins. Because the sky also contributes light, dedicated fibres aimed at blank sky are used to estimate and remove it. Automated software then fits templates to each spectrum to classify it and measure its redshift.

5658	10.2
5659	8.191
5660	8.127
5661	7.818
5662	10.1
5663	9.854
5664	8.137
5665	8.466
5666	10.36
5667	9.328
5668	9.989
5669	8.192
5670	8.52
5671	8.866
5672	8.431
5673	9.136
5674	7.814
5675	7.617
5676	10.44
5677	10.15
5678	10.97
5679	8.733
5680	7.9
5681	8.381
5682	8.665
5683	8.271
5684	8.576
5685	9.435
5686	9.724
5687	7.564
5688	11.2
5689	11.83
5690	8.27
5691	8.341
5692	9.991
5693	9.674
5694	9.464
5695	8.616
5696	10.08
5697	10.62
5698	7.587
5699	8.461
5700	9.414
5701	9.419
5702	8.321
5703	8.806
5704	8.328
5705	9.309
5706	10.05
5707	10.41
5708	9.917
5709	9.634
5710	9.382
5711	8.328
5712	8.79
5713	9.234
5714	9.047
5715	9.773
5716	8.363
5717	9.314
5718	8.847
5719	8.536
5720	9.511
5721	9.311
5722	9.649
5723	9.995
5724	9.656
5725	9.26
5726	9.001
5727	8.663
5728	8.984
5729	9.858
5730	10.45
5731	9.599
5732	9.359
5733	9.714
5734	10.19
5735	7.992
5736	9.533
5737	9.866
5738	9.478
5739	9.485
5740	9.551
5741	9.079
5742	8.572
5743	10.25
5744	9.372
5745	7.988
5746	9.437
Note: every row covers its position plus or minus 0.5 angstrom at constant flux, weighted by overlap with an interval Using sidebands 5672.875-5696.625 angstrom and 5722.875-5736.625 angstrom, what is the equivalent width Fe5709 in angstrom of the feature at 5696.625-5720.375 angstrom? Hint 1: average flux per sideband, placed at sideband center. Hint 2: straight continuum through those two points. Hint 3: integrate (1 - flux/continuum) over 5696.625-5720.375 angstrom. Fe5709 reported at 0.5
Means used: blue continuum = 9.21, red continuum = 9.44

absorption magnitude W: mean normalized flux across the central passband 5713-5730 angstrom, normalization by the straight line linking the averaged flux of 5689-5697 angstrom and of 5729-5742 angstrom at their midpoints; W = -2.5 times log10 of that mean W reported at 0.02 mag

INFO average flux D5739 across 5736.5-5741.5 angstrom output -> 9.49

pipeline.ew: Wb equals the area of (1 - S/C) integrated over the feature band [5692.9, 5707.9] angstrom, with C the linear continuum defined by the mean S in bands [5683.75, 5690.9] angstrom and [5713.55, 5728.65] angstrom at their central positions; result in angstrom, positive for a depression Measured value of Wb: 0.2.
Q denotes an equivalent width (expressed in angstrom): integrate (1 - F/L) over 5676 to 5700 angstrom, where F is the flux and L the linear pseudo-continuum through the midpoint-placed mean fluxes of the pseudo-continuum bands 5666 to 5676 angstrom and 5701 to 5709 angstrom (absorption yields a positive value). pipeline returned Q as -0.5 angstrom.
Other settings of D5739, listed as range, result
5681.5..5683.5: 8.47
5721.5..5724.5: 9.77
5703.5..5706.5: 9.23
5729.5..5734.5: 9.86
